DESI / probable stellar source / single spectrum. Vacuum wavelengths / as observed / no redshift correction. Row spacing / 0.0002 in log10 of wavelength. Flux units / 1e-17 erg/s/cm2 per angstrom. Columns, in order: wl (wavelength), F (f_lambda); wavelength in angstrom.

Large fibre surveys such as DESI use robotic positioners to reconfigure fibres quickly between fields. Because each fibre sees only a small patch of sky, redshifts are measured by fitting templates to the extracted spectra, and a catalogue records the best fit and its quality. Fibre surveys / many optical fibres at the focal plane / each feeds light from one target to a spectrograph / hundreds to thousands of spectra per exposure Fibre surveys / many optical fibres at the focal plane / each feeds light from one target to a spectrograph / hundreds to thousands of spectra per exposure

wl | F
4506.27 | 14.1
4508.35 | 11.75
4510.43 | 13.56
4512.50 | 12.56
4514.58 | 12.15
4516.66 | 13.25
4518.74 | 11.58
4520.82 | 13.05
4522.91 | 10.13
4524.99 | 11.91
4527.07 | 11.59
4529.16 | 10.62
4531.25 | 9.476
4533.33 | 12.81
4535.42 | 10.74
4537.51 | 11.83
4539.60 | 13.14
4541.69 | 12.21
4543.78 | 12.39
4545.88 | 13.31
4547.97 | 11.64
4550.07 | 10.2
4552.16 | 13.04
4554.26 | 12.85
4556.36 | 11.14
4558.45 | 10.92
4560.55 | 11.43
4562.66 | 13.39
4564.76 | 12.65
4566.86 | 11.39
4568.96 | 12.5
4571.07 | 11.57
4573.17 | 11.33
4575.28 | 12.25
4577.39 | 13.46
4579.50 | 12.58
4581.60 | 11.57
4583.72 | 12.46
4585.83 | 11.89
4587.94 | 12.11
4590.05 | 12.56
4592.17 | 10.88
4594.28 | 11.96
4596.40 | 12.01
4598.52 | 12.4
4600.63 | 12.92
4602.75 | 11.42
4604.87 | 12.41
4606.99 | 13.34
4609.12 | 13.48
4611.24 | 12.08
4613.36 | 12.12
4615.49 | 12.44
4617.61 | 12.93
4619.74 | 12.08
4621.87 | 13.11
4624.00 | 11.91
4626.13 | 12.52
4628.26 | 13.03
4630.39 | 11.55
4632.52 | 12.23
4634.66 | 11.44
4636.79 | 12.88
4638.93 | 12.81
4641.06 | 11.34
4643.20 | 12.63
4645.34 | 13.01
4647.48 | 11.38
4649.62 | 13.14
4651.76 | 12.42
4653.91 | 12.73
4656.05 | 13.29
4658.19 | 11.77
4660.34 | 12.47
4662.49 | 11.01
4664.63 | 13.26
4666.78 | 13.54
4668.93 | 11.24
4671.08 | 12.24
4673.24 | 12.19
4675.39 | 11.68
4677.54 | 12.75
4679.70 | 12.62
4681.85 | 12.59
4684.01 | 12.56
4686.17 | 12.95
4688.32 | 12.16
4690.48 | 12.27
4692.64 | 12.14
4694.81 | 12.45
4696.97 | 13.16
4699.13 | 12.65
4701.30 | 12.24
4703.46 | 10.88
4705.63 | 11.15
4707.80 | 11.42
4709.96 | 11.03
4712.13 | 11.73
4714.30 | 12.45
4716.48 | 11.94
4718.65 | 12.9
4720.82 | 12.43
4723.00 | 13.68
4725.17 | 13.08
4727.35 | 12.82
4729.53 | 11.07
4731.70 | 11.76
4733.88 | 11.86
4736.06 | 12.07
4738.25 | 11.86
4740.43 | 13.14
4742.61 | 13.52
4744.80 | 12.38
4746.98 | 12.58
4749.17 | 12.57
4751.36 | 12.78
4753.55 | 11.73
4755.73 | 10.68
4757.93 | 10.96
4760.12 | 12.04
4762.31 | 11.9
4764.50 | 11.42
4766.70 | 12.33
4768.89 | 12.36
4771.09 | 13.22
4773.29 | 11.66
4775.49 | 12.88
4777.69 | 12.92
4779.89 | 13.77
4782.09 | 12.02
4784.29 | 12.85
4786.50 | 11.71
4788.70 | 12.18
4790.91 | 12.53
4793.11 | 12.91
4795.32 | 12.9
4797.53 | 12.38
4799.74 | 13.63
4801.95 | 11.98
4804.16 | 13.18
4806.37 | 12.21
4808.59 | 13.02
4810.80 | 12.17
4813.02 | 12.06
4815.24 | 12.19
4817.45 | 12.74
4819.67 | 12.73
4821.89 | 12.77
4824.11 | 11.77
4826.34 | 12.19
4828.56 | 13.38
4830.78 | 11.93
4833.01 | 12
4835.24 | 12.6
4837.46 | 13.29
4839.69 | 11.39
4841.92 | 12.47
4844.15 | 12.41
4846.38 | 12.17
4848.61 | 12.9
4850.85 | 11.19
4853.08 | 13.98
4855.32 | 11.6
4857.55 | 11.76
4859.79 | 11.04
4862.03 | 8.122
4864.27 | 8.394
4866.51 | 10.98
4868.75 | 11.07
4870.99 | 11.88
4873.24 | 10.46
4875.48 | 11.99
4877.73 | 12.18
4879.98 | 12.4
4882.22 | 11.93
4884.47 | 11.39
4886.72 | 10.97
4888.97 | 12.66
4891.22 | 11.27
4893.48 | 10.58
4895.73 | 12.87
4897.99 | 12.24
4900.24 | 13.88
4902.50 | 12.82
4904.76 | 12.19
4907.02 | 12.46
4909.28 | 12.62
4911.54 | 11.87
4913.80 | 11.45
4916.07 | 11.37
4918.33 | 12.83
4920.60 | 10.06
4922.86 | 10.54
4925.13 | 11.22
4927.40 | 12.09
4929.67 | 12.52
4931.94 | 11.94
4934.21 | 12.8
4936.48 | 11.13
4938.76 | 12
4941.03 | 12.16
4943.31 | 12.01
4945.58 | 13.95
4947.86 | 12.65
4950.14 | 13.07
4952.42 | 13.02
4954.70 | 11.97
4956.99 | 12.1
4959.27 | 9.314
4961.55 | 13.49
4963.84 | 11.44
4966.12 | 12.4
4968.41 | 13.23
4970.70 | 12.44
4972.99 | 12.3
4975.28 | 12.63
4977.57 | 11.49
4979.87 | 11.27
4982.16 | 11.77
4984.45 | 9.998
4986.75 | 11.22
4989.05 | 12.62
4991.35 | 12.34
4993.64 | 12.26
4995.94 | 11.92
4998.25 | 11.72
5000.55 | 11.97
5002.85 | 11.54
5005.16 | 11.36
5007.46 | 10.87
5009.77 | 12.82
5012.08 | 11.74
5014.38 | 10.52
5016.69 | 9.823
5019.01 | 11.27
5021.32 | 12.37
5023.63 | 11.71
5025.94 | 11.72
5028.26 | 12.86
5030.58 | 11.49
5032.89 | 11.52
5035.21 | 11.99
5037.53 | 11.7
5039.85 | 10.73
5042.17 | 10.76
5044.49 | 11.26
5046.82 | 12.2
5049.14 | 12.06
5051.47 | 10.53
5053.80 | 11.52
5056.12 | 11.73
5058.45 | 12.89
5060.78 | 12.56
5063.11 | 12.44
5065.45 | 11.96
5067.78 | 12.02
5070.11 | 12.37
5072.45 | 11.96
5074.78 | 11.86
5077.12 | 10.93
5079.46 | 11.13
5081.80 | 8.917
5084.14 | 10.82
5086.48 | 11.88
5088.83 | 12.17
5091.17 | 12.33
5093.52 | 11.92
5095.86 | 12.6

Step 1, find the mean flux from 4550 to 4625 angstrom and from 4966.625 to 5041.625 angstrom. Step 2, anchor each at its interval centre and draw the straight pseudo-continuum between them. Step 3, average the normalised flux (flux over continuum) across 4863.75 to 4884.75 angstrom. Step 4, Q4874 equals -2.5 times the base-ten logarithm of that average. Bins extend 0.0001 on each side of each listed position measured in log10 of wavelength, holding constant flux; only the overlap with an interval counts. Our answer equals 0.05 mag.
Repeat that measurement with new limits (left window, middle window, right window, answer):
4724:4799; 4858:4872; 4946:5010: 0.18 mag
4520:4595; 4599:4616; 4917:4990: -0.05 mag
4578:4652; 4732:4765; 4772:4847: 0.03 mag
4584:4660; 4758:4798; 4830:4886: -0.05 mag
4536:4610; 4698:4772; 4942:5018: -0.01 mag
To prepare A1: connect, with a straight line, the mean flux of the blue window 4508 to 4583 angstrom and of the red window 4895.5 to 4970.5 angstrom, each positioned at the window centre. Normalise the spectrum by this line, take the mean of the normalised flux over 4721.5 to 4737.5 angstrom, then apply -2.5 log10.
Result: -0.02 mag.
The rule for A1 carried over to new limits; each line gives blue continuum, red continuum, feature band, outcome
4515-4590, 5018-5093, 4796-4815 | -0.07 mag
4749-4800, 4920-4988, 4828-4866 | 0.04 mag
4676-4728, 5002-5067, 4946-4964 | -0.04 mag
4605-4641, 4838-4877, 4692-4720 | 0.01 mag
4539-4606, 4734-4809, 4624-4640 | -0.01 mag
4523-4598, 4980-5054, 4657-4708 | -0.04 mag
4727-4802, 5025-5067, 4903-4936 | 0.01 mag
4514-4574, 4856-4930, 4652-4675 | -0.05 mag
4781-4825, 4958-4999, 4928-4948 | -0.03 mag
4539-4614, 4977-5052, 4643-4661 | -0.04 mag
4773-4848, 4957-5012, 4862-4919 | 0.04 mag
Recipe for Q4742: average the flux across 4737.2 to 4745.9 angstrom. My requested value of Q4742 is 12.7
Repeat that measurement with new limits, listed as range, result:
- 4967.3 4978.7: 12.4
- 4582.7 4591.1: 12.3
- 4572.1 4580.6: 12.4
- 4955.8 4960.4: 10.7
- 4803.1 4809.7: 12.8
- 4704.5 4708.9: 11.3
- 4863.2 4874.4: 10.6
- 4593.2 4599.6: 12.1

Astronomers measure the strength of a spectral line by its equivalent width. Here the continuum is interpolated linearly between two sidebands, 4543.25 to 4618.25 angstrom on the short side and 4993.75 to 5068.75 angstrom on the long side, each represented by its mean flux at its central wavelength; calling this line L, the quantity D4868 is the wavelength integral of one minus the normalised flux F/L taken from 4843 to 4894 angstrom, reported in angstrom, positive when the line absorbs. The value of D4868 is 1.7 angstrom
